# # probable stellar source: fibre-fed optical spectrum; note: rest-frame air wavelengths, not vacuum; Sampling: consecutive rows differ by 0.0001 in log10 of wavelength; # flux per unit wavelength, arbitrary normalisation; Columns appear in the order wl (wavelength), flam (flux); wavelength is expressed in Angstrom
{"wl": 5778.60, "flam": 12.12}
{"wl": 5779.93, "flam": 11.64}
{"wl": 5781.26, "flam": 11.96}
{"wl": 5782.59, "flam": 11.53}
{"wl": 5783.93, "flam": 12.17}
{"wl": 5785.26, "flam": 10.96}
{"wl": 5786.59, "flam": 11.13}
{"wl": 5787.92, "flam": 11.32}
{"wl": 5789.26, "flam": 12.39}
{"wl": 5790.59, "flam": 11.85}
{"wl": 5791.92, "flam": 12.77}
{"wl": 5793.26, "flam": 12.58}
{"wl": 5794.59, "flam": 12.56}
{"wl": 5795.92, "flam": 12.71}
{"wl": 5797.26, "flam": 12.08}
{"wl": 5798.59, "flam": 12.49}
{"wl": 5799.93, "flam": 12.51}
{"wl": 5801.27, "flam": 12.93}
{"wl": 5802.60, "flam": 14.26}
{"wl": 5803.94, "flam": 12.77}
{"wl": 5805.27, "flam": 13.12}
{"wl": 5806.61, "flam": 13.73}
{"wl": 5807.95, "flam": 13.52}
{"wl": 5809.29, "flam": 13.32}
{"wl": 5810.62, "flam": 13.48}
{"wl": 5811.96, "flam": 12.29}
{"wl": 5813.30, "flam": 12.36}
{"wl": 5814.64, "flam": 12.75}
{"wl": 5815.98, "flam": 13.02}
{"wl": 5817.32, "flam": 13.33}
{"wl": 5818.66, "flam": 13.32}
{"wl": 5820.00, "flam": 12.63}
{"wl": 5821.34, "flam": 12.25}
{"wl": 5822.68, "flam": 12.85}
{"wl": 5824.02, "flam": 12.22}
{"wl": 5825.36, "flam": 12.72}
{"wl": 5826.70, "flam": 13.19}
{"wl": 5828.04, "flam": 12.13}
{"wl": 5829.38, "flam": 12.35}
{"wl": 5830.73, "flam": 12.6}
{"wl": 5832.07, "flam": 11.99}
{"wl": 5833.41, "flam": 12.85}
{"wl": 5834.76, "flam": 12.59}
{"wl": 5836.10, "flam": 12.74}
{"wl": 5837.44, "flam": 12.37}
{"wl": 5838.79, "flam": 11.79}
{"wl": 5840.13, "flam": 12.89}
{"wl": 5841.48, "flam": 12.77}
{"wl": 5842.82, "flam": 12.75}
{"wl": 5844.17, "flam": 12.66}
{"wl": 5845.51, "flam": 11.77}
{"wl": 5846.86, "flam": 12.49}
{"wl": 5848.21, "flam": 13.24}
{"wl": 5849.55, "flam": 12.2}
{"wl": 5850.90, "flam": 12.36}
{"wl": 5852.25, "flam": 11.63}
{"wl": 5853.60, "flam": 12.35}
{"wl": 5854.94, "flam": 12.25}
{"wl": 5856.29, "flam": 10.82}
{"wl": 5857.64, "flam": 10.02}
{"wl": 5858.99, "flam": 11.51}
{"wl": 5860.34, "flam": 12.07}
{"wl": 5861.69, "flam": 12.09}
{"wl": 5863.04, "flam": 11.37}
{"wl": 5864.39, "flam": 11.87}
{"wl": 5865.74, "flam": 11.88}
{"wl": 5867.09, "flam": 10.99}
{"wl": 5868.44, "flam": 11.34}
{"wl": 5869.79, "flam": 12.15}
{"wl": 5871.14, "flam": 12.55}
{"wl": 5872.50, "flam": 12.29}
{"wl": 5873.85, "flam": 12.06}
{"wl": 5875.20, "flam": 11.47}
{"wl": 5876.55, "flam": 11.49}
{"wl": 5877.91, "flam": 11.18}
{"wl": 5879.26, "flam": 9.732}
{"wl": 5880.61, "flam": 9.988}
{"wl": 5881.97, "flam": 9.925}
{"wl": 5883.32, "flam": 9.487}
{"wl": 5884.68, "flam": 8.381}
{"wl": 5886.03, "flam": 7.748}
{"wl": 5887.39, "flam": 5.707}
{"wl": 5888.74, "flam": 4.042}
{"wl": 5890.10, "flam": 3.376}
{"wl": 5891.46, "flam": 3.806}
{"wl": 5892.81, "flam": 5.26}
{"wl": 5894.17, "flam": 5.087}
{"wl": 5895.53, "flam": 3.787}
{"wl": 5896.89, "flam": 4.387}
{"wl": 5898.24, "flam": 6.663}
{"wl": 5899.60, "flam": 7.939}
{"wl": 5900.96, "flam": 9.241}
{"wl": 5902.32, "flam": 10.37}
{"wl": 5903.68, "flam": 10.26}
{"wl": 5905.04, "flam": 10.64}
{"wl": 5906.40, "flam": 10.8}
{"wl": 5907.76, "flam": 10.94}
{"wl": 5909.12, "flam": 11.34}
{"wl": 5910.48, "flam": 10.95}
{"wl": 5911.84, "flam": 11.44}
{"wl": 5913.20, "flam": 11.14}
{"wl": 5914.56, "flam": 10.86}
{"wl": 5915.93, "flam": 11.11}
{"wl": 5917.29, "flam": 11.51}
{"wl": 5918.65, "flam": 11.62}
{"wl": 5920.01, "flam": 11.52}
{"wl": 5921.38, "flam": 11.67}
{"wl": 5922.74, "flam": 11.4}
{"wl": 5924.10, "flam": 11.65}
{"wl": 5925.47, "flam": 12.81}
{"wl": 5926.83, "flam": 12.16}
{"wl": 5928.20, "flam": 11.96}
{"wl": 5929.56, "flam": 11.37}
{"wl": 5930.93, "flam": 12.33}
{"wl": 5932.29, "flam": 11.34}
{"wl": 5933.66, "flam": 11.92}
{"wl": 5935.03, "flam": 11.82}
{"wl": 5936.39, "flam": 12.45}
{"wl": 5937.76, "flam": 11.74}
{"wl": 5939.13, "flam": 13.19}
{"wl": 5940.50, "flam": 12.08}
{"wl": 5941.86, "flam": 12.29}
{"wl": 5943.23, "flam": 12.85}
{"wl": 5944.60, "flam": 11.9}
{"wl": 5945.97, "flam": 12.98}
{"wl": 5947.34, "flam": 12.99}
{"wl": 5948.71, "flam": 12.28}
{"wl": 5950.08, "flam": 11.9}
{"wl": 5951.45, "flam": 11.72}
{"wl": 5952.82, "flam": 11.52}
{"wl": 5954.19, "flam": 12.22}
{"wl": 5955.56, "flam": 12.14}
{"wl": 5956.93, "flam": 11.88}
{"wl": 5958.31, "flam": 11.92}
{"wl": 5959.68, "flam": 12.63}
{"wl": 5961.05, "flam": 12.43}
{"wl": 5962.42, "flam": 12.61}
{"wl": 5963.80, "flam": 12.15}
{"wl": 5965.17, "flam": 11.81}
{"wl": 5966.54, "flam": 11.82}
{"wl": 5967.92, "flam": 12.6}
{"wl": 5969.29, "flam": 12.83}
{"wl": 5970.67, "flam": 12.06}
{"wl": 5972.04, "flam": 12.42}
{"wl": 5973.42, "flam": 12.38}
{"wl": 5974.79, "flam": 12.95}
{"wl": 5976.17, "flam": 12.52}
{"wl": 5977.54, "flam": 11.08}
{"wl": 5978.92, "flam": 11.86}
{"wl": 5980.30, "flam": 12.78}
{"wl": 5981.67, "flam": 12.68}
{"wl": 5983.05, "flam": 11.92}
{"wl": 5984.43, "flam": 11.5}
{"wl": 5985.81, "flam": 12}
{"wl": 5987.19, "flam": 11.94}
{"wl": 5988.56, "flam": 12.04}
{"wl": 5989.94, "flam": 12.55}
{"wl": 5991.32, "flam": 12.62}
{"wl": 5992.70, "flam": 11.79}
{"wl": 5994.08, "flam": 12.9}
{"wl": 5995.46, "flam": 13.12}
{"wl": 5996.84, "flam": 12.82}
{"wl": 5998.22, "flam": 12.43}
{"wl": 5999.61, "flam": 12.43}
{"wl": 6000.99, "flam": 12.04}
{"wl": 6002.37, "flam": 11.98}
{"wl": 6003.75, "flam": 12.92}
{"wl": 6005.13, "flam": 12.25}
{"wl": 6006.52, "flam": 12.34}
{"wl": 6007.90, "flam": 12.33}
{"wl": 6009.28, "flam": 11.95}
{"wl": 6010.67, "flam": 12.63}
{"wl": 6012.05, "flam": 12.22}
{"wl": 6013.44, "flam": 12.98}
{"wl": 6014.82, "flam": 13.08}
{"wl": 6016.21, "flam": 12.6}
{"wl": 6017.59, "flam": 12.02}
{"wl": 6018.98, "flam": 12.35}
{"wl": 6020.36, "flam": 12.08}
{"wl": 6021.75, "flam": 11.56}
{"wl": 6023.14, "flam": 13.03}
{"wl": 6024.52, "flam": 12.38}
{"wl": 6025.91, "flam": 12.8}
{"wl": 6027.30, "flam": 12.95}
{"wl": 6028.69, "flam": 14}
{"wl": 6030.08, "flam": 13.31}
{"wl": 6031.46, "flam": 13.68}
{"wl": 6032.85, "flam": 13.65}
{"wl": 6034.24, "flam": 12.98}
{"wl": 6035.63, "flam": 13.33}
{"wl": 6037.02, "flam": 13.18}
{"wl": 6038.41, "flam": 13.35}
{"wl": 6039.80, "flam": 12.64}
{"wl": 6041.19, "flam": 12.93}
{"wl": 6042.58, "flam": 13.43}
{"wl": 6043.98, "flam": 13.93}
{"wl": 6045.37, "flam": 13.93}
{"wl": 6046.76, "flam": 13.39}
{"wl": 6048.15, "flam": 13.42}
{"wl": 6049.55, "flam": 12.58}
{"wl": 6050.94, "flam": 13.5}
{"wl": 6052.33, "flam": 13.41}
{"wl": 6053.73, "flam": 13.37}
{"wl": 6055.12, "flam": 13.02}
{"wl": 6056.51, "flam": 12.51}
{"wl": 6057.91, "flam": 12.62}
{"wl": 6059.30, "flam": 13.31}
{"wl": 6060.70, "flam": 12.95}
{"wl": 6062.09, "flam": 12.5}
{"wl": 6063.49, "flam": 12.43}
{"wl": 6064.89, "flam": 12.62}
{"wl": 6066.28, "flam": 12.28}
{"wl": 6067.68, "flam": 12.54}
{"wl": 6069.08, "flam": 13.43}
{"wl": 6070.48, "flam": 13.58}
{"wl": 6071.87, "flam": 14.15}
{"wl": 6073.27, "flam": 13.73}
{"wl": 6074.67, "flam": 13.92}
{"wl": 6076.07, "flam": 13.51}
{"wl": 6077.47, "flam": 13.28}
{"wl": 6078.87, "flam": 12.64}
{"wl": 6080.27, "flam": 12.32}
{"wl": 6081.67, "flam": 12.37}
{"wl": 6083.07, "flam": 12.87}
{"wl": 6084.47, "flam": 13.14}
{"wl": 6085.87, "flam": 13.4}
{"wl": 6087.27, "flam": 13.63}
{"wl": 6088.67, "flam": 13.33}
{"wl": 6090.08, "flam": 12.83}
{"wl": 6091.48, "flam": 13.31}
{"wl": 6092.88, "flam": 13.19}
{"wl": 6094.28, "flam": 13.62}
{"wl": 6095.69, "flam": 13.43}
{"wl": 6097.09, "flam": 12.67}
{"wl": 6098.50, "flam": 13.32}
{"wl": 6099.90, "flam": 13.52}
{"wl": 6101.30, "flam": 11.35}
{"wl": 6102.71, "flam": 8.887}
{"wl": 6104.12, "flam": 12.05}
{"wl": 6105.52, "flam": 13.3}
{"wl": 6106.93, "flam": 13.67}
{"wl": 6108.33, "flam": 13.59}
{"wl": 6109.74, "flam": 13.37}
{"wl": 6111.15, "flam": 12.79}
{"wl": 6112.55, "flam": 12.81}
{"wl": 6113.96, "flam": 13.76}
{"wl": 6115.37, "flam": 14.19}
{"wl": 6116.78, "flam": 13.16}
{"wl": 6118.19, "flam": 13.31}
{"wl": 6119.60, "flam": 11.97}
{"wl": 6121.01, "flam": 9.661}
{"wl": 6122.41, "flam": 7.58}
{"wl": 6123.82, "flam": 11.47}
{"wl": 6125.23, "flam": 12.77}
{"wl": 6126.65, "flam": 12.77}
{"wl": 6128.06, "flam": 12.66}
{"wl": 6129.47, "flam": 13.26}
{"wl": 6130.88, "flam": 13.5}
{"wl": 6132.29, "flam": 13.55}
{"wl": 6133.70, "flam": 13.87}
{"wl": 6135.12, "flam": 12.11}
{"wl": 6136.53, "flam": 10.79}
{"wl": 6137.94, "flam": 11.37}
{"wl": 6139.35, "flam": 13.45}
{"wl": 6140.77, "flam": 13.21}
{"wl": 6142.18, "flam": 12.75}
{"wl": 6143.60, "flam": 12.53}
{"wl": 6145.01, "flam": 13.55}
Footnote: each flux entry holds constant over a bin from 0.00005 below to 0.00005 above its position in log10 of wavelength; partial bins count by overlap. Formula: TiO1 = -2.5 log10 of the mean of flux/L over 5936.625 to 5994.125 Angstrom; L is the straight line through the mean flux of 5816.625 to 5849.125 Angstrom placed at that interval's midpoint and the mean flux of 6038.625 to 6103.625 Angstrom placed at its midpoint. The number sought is 0.05 mag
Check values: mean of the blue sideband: 12.6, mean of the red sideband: 13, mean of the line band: 12.2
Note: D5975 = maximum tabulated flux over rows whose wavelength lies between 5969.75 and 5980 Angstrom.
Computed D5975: 12.95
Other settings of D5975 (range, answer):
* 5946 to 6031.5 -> 14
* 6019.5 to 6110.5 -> 14.15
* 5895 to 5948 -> 13.19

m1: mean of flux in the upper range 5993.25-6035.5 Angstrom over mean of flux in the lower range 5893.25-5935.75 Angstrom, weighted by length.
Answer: 1.2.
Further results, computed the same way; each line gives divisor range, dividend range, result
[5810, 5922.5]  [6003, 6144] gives 1.18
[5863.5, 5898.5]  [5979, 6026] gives 1.41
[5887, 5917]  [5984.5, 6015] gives 1.51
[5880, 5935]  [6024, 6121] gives 1.38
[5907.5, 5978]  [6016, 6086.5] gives 1.09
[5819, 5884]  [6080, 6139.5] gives 1.06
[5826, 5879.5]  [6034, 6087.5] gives 1.09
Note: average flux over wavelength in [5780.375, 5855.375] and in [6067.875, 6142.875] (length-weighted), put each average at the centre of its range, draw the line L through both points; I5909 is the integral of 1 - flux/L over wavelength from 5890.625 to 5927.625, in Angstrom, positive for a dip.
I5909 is 8.8 Angstrom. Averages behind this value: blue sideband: 12.5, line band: 9.63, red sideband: 12.8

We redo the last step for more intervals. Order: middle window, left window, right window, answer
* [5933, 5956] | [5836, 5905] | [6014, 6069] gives -1.76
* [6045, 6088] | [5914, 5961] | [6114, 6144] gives -2.91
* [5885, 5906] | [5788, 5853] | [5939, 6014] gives 9.82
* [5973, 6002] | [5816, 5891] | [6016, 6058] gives 0.70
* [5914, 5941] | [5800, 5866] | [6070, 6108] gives 1.83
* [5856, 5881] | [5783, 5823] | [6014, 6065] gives 2.55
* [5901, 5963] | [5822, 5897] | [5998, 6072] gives -0.72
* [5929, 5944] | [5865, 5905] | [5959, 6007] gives -2.13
